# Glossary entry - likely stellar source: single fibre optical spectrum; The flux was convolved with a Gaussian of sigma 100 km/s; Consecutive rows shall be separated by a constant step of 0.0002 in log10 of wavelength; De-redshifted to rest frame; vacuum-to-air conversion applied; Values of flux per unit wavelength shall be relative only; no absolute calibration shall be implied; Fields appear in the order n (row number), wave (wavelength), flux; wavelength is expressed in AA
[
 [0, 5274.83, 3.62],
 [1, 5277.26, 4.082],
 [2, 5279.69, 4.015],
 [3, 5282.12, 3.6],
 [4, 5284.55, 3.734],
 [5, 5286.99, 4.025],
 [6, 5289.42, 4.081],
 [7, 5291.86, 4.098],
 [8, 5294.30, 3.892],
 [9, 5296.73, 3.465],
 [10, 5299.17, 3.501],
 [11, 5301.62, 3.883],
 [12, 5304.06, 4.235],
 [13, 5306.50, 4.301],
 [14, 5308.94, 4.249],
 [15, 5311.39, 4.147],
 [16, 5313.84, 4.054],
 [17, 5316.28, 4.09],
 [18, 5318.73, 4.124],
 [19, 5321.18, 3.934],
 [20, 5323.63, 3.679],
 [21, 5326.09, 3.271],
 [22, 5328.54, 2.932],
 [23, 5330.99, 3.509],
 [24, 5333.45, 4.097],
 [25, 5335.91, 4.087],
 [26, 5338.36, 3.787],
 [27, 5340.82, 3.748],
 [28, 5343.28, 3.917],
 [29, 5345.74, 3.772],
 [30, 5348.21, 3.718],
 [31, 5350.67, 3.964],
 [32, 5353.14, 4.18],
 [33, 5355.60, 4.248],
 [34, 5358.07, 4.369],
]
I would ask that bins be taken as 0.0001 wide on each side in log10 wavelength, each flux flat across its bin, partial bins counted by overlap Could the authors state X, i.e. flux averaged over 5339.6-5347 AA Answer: 3.81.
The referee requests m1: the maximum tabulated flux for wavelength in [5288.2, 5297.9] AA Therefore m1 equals 4.098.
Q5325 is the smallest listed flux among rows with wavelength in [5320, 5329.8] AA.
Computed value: 2.932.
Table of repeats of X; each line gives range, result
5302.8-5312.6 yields 4.23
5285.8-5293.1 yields 4.07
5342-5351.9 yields 3.84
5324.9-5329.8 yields 3.11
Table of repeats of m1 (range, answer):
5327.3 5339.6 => 4.097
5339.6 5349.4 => 3.917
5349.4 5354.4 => 4.18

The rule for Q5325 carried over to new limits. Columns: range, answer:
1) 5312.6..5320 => 4.054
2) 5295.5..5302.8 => 3.465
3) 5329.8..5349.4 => 3.509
